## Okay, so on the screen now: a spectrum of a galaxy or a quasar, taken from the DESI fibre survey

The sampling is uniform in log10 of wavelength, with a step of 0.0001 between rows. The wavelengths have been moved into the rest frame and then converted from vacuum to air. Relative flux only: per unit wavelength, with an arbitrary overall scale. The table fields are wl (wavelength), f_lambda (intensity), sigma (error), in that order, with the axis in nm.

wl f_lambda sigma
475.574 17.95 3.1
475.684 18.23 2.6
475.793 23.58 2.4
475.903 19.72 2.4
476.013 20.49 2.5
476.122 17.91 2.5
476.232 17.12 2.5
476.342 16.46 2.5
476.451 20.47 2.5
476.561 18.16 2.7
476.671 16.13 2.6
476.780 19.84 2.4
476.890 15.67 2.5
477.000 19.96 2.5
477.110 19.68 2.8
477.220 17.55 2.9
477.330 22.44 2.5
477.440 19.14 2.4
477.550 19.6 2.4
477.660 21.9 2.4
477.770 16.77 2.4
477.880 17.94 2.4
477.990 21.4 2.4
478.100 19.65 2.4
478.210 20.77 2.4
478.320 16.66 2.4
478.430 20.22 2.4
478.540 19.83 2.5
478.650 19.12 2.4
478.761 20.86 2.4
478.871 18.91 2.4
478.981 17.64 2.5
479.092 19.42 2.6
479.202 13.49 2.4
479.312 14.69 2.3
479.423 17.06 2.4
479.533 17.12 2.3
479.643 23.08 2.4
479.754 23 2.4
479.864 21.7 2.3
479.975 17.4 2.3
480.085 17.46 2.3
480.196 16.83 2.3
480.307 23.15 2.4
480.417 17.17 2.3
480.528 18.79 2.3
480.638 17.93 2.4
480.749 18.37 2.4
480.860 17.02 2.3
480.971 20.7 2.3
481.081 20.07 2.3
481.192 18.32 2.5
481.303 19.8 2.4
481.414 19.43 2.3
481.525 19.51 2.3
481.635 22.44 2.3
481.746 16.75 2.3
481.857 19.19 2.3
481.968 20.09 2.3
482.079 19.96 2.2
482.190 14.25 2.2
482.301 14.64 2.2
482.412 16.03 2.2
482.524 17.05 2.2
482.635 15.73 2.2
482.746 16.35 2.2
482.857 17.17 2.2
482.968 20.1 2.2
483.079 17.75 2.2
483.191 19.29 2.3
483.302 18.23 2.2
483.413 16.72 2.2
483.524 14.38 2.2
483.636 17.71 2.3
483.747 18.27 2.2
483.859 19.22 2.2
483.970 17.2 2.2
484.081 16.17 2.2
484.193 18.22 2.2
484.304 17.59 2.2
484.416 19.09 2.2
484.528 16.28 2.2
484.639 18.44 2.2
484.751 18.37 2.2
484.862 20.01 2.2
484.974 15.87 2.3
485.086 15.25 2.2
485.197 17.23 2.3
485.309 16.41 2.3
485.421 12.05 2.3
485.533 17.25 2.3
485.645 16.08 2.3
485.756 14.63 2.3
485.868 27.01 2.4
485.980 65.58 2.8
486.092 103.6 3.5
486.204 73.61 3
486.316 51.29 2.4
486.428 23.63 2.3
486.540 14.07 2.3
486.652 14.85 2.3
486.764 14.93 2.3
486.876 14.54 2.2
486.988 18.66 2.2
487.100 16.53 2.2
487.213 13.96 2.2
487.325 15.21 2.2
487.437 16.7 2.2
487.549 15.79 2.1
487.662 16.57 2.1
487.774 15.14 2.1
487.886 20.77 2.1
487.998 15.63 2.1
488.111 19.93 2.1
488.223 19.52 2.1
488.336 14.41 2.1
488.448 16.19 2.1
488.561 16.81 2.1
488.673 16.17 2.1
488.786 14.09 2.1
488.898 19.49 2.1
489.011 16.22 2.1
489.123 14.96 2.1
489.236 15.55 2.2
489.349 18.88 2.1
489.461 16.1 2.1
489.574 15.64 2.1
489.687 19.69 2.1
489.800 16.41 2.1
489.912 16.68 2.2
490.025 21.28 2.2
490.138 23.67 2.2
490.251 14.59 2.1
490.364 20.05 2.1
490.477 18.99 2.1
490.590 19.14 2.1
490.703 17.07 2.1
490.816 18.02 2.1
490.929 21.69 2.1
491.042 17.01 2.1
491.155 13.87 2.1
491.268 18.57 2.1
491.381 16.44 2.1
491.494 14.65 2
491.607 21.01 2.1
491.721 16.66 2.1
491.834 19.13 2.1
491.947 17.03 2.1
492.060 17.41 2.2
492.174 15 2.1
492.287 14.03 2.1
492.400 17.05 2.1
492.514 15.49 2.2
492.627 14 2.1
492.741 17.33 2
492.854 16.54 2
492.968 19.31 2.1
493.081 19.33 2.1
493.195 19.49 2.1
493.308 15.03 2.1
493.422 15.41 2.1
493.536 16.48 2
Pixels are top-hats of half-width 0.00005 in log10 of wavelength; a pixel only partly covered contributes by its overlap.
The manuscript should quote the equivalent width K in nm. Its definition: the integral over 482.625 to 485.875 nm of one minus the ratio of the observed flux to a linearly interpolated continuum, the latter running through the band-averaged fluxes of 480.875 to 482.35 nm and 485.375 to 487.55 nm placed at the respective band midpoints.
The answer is 0.886 nm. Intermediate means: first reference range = 18.8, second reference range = 28.4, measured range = 17.4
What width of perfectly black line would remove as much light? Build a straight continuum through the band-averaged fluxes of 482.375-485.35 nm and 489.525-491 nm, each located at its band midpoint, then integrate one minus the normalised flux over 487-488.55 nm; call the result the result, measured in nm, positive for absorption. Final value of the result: 0.13 nm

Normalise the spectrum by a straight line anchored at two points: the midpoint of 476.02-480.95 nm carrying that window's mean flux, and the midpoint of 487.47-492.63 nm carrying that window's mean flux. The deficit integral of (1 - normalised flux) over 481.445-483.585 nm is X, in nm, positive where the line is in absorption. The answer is 0.07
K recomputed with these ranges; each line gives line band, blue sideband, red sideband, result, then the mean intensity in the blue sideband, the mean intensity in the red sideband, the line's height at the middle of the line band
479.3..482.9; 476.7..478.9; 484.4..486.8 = 0.69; 19.4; 27.8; 22.9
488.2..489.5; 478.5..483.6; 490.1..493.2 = 0.09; 18.3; 17.5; 17.7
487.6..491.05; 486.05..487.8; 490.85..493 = 0.67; 27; 16.9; 22.2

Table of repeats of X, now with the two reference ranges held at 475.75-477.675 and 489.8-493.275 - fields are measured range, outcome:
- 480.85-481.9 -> -0.04 nm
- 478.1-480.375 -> -0.01 nm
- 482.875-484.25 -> 0.05 nm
